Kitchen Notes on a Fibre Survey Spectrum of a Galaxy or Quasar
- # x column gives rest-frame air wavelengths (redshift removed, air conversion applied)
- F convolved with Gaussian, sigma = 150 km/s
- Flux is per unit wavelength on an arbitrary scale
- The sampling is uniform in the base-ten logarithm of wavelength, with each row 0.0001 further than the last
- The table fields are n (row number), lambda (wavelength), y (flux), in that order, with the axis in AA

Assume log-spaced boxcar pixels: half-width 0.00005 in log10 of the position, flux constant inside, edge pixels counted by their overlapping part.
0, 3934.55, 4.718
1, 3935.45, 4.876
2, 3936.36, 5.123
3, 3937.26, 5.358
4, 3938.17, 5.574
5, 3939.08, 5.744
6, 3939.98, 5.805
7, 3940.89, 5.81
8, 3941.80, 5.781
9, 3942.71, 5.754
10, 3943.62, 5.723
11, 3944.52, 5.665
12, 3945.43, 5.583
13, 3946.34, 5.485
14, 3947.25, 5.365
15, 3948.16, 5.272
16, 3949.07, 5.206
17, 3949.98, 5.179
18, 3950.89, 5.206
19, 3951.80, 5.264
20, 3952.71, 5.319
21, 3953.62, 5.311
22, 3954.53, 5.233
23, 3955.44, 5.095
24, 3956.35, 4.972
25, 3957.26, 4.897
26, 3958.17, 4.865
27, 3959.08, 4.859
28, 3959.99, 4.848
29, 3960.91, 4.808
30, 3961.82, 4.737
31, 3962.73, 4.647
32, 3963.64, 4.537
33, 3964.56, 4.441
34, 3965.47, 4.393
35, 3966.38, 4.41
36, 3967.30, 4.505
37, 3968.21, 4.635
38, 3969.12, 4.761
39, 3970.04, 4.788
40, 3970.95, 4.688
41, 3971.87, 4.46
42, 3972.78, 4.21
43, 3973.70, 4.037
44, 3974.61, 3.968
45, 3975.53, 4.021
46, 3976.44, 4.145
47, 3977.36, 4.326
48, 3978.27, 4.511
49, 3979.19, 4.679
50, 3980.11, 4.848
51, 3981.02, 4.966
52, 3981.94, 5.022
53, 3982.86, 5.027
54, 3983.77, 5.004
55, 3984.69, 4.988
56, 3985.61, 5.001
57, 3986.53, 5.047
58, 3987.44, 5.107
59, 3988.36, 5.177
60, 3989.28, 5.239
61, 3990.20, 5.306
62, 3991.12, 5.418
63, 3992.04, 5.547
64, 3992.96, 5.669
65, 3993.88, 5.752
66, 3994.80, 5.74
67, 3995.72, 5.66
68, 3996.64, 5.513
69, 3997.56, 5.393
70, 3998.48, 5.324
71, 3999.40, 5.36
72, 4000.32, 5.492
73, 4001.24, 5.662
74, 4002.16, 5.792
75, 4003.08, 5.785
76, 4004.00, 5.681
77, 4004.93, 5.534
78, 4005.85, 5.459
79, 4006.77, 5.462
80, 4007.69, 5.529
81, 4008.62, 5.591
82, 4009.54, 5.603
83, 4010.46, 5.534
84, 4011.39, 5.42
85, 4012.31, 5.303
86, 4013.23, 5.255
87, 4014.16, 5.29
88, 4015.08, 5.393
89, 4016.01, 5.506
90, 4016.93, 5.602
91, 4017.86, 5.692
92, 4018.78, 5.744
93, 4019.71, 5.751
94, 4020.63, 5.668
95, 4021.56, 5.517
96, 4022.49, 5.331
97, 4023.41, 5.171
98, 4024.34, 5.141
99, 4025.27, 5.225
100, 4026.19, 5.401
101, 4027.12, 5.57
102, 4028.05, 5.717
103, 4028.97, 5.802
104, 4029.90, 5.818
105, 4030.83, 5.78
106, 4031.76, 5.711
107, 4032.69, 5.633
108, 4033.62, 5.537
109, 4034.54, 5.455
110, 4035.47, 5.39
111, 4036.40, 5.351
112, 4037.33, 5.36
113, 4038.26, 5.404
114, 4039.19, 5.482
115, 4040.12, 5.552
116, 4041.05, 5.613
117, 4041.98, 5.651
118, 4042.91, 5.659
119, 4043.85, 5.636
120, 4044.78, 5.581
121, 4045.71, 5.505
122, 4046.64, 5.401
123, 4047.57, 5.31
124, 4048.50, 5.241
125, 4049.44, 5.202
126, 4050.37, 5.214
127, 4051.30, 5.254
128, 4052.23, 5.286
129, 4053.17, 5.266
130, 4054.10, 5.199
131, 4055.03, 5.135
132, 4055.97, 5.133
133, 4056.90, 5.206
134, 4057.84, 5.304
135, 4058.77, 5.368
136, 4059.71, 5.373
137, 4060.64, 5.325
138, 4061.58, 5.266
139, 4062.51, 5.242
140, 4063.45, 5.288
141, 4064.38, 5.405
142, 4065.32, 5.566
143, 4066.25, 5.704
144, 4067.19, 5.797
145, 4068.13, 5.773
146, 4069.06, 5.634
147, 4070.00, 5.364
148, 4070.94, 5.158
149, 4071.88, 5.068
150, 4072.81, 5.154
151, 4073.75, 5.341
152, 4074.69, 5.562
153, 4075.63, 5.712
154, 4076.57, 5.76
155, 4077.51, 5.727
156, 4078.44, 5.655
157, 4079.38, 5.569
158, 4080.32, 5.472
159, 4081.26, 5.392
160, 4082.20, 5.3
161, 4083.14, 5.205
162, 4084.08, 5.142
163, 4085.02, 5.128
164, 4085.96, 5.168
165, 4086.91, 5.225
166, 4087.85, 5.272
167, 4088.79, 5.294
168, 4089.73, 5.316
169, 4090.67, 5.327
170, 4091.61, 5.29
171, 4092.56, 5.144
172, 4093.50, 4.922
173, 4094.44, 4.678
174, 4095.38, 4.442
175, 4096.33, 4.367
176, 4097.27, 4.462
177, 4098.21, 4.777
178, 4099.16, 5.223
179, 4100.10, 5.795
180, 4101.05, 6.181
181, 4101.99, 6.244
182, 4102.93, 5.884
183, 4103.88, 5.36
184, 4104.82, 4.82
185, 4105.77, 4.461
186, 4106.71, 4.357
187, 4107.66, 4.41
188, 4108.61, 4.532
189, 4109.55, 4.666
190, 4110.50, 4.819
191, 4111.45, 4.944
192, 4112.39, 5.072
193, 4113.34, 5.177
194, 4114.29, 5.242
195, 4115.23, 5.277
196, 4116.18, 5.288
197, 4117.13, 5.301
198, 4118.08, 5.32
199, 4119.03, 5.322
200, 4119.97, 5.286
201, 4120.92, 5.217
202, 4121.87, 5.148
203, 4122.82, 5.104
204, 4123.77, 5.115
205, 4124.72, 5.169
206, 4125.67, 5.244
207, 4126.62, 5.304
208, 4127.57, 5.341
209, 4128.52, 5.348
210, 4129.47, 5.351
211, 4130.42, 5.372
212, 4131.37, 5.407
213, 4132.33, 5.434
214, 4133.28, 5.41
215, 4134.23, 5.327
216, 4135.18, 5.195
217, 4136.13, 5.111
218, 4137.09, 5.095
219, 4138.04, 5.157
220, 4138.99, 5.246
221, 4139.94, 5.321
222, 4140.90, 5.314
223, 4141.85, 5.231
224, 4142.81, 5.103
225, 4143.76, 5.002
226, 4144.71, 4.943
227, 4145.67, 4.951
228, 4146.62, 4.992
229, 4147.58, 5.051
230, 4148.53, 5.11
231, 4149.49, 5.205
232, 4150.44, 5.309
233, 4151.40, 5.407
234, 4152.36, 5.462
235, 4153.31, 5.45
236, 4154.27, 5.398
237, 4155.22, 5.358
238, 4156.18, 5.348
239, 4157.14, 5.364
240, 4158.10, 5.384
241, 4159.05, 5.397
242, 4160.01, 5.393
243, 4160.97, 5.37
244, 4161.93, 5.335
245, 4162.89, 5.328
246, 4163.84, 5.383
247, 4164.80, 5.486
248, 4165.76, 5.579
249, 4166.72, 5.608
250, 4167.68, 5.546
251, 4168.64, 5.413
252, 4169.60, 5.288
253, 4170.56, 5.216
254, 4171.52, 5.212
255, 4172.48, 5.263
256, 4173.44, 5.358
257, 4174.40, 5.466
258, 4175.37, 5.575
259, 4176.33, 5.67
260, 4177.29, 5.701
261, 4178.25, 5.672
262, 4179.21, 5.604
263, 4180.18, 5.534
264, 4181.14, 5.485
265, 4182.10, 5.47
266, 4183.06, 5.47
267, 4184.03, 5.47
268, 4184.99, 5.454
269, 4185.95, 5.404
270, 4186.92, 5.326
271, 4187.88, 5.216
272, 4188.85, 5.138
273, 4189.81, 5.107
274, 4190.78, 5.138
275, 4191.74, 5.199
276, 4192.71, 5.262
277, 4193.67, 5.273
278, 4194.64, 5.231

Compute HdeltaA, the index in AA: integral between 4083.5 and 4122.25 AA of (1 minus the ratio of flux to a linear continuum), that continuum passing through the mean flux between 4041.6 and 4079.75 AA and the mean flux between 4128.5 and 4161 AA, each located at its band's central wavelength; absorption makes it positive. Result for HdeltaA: 1.7 AA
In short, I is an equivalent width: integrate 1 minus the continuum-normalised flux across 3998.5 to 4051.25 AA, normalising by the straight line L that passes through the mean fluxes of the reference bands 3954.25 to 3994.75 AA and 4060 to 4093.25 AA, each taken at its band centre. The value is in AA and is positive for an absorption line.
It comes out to -4.2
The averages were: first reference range 4.82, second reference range 5.39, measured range 5.51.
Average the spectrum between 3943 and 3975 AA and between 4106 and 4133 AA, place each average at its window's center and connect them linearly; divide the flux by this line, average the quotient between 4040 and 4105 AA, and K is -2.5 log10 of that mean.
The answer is -0.060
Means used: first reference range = 4.9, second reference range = 5.12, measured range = 5.34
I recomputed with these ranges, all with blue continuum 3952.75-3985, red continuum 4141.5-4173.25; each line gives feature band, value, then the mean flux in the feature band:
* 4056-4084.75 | -2.3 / 5.42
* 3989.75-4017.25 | -4.1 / 5.52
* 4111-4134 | -0.3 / 5.26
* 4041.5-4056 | -1.2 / 5.36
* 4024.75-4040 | -2.0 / 5.54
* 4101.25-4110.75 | 0.3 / 5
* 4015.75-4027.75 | -1.6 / 5.49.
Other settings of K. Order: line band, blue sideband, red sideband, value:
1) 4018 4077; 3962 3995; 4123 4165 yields -0.09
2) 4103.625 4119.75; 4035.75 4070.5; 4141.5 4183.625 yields 0.09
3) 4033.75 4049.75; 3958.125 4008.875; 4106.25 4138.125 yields -0.08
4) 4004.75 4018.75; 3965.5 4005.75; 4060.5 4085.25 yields -0.07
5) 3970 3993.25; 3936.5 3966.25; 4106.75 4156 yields 0.08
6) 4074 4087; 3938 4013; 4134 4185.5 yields -0.04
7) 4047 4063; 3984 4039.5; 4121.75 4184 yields 0.04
